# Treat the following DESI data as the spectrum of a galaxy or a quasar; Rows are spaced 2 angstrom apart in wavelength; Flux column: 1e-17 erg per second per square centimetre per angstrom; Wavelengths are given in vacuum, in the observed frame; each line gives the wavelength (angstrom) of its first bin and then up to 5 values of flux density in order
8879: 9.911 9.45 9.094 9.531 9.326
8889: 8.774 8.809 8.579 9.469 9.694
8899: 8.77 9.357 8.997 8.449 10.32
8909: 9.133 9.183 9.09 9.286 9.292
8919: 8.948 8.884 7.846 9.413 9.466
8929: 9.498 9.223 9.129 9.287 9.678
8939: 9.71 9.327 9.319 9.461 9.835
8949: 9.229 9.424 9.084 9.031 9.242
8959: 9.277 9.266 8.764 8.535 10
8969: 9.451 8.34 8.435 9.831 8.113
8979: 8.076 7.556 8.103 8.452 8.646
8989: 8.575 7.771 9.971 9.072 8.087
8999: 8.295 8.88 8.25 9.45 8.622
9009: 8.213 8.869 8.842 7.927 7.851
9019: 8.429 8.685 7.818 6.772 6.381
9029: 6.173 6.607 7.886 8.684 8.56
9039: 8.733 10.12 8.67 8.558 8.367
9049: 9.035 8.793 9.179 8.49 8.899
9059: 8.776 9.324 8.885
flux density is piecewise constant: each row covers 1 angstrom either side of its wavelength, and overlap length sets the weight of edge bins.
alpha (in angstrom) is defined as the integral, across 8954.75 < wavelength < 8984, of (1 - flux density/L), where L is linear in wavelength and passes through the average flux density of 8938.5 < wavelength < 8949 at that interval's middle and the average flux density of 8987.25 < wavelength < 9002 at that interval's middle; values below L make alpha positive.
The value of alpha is 0.9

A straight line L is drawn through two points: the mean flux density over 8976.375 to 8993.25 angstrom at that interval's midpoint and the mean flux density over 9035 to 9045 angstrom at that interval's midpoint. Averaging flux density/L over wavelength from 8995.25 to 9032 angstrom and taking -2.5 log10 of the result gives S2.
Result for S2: 0.08 mag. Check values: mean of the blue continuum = 8.3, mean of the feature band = 8.03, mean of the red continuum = 8.94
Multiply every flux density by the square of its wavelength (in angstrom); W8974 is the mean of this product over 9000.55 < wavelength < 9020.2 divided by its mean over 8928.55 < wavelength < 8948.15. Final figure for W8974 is 0.92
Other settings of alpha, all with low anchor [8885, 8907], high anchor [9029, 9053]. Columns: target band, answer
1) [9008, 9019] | 0.3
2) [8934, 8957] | -1.3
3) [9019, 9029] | 1.4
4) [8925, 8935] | -0.4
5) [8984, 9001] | 0.1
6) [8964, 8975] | -0.3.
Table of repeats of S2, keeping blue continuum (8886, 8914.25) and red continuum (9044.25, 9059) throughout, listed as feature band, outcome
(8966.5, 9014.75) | 0.03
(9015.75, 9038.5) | 0.16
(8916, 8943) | -0.02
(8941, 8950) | -0.05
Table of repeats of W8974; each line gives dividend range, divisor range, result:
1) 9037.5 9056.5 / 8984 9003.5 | 1.04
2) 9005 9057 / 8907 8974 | 0.92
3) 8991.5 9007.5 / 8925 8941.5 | 0.95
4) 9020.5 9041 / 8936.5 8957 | 0.84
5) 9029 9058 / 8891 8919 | 0.96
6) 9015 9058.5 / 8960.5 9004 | 0.96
